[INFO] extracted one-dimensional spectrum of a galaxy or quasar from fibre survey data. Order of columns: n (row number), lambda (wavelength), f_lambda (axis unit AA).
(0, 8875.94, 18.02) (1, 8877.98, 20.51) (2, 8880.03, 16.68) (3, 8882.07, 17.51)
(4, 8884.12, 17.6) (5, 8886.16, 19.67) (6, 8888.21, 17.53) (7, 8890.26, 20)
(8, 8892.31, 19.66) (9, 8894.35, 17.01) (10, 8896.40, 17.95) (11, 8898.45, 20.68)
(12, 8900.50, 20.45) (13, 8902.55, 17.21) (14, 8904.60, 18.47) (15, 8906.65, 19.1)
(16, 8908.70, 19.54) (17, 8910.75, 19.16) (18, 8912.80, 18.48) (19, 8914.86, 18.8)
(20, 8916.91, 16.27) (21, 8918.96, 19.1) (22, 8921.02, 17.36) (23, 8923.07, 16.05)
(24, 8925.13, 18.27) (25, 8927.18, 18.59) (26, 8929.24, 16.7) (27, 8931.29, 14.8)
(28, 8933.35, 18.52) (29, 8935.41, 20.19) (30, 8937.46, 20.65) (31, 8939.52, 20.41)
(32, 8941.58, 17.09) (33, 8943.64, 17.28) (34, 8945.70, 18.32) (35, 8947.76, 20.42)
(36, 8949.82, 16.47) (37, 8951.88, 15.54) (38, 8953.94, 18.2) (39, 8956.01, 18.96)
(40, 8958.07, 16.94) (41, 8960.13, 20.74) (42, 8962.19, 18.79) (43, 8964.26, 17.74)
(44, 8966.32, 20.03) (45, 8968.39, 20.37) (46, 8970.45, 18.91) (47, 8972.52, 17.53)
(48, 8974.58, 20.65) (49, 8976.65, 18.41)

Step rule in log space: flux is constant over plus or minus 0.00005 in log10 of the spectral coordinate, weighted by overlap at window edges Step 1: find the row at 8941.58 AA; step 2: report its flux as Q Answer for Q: 17.09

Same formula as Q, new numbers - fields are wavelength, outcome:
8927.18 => 18.59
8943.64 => 17.28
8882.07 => 17.51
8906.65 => 19.1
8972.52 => 17.53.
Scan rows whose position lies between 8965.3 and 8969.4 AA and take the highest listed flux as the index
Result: 20.37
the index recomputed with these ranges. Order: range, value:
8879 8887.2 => 19.67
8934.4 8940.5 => 20.65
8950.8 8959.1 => 18.96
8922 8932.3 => 18.59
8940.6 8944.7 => 17.28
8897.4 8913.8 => 20.68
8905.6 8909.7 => 19.54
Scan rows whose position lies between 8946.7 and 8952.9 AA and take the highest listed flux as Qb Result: 20.42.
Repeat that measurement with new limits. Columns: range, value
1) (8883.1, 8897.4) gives 20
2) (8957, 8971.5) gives 20.74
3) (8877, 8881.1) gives 20.51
